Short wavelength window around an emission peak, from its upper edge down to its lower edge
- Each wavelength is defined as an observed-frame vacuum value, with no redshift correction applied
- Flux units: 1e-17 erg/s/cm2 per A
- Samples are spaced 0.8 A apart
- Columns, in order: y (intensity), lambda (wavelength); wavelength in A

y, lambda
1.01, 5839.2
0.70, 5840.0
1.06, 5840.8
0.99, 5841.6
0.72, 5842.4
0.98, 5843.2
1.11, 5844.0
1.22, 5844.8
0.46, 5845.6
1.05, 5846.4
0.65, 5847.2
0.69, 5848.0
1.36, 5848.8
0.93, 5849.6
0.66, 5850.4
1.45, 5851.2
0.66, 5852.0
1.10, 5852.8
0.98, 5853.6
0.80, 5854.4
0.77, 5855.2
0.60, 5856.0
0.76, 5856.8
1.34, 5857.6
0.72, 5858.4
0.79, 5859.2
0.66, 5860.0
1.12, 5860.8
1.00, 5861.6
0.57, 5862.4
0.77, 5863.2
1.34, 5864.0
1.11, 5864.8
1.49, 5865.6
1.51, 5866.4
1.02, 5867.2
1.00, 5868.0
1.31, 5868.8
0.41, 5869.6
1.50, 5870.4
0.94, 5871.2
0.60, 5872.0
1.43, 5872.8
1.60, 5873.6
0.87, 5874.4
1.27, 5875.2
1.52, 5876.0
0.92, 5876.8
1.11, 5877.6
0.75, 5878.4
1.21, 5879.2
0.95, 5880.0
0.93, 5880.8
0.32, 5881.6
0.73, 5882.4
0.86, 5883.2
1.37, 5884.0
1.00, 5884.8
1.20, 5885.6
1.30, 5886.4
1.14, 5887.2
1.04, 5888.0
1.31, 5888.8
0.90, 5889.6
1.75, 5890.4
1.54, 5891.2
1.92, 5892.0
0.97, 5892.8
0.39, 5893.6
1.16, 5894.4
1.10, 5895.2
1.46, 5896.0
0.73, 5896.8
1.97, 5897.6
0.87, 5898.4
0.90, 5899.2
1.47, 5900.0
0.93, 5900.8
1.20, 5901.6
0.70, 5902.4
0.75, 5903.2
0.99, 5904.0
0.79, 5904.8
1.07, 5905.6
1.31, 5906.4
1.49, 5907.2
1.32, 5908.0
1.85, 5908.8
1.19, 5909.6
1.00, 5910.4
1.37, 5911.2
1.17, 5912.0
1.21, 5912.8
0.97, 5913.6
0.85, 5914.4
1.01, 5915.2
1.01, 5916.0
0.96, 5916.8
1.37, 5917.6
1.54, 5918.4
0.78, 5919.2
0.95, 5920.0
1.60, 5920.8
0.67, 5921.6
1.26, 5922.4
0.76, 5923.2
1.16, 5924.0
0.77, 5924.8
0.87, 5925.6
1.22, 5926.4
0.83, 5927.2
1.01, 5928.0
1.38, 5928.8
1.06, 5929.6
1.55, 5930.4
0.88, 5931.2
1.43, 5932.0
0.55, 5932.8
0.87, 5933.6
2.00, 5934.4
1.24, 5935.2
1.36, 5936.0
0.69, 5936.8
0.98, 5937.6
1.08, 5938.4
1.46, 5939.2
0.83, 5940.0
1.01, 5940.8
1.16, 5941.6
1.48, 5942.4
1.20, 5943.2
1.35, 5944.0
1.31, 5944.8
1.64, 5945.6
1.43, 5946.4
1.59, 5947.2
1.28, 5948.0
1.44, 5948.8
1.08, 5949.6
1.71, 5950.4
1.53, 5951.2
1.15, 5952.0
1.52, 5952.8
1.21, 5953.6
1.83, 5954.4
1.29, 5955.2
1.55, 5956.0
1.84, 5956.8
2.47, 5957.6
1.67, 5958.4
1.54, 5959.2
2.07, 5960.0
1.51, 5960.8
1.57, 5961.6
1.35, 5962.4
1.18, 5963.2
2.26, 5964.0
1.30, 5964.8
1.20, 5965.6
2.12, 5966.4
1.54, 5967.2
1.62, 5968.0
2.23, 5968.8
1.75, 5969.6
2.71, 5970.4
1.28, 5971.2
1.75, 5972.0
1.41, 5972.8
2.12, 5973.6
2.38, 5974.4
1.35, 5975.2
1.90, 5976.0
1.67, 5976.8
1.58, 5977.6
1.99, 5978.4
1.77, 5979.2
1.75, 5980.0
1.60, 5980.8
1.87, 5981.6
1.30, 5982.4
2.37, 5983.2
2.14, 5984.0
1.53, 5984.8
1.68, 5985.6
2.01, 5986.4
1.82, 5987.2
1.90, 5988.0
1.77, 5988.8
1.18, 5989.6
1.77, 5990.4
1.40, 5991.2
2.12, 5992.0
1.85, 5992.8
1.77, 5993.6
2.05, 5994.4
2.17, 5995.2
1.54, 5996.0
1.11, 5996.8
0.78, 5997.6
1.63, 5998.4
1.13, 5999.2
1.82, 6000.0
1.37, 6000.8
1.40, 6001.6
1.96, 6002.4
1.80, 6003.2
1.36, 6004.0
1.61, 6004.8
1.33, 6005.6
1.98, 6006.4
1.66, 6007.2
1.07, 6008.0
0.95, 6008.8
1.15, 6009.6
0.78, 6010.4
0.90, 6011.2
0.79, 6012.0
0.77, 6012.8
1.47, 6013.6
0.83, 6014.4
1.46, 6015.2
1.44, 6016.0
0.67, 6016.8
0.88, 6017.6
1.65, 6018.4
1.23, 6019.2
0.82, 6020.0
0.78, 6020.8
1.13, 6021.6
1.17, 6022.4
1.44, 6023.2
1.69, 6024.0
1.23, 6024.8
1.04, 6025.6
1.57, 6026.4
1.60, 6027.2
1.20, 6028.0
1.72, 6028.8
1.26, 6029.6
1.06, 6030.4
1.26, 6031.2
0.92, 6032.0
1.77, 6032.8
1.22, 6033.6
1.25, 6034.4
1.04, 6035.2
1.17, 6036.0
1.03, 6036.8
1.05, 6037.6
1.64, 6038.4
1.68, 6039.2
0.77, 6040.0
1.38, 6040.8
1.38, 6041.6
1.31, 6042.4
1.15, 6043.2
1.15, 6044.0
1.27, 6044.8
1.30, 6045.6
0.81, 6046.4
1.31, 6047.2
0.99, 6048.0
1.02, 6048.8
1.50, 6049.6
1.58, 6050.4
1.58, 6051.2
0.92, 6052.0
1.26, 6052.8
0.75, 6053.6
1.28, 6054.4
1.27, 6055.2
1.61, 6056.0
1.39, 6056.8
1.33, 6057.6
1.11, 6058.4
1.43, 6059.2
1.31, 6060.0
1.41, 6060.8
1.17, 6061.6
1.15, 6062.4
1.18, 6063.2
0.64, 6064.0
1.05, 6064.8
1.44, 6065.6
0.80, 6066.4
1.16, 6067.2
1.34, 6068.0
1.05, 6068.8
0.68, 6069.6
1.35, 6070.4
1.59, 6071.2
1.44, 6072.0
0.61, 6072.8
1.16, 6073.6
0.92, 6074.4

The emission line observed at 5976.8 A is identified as Mg II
